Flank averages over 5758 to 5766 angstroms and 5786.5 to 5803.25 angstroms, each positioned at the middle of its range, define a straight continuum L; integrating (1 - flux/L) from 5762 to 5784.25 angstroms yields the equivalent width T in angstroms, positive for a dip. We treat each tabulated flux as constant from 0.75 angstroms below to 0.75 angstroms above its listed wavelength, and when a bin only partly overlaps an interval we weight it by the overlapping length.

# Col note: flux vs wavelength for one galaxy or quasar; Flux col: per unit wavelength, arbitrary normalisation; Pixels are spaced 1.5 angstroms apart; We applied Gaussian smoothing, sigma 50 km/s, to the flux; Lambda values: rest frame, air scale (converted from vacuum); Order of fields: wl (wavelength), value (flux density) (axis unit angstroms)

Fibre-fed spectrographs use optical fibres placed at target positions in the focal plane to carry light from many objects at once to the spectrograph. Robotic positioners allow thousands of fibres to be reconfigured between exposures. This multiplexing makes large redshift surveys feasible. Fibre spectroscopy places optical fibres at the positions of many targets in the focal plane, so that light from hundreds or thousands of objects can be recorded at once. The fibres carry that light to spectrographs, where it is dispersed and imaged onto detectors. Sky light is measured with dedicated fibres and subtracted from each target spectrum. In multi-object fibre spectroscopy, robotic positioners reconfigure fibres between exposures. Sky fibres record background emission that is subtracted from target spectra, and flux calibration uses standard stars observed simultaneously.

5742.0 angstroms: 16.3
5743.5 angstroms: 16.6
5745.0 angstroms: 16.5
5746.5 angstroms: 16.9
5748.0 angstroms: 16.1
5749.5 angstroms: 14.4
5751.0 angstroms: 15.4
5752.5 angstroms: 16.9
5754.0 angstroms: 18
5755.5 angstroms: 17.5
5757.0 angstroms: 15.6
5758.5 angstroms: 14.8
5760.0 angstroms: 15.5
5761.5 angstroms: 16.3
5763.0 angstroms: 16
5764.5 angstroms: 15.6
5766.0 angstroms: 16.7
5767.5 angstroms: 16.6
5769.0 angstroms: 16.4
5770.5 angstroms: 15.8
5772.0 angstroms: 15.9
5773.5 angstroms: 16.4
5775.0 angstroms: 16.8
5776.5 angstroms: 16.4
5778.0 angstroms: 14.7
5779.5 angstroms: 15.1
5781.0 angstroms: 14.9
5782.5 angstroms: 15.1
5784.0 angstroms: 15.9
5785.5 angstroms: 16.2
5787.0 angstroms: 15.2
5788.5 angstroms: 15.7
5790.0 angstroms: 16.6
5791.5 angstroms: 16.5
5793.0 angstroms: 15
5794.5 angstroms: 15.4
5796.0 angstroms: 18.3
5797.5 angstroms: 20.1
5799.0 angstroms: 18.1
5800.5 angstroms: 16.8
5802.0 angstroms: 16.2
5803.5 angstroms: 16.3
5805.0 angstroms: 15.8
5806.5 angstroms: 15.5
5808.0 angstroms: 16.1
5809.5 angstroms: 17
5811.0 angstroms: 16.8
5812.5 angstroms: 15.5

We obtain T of 0.3 angstroms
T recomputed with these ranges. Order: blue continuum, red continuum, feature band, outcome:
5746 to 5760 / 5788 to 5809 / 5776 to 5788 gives 0.7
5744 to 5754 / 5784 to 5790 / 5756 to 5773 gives 0.1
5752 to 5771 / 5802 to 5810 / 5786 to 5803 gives -0.6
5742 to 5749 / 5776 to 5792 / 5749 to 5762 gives 0.1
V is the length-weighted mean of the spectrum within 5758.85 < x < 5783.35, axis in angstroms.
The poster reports 15.9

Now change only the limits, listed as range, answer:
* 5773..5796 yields 15.8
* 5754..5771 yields 16.2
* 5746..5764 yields 16.1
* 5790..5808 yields 16.7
